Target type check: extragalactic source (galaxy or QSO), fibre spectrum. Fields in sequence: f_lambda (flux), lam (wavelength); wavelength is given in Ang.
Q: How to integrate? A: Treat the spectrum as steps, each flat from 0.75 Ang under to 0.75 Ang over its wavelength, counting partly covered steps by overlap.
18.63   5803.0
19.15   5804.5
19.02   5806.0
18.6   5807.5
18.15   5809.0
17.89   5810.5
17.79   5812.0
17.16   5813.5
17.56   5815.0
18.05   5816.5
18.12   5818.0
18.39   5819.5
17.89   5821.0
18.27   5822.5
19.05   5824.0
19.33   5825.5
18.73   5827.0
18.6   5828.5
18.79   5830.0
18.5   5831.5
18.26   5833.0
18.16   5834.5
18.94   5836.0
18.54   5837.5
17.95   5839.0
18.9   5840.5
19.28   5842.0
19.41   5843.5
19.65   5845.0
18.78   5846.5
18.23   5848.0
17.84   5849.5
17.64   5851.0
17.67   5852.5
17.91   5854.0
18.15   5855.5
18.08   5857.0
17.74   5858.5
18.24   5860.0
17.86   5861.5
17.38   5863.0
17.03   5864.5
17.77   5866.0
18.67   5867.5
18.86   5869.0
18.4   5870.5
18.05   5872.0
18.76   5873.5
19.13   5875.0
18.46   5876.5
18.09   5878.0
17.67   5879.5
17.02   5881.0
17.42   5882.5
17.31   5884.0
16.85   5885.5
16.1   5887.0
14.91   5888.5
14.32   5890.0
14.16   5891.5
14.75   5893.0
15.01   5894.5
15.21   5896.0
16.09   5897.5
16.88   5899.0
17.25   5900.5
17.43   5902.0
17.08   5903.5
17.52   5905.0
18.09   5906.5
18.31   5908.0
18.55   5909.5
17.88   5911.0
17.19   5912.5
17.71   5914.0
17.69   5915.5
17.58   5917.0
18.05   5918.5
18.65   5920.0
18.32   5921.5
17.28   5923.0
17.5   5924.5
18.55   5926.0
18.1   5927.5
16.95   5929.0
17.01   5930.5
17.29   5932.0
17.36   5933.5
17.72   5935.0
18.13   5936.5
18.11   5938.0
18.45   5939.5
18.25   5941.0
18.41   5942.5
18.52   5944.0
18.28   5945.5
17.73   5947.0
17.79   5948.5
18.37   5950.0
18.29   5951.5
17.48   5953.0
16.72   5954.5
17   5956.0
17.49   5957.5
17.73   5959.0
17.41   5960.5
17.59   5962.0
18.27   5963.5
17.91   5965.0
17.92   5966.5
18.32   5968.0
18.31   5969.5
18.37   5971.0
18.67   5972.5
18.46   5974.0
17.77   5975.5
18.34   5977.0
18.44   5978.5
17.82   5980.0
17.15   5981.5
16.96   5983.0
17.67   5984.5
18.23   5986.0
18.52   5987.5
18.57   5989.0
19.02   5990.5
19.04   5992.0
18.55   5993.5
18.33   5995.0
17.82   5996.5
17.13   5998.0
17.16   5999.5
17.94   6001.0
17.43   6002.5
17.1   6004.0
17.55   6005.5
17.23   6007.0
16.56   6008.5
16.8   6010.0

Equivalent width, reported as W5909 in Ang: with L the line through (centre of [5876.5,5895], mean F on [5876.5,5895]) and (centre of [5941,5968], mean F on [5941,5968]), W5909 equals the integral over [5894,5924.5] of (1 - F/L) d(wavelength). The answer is -1.12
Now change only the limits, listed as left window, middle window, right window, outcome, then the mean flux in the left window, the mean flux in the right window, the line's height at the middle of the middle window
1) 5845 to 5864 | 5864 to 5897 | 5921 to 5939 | 1.69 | 18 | 17.7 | 17.9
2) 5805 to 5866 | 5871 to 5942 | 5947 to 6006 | 3.01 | 18.3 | 17.9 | 18.1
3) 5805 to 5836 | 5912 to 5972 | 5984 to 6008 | 0.71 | 18.3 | 17.9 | 18.1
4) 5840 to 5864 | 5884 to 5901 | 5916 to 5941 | 2.26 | 18.3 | 17.8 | 18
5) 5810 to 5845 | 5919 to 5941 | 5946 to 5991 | 0.30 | 18.4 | 17.9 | 18.1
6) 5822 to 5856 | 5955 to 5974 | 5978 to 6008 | 0.08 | 18.6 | 17.9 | 18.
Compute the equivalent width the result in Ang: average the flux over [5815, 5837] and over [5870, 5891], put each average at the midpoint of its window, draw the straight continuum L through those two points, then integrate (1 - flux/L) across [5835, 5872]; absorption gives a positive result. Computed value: -0.9 Ang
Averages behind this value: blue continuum 18.5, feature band 18.3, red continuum 17.3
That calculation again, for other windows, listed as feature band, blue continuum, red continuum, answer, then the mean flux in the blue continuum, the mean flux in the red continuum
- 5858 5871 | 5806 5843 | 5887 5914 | -0.43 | 18.4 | 16.5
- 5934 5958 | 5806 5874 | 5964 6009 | 0.17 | 18.3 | 18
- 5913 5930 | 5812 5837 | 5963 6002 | 0.34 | 18.3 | 18.1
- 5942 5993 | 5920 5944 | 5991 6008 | -0.59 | 17.9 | 17.8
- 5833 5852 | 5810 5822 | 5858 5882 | -0.66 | 17.9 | 18.1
